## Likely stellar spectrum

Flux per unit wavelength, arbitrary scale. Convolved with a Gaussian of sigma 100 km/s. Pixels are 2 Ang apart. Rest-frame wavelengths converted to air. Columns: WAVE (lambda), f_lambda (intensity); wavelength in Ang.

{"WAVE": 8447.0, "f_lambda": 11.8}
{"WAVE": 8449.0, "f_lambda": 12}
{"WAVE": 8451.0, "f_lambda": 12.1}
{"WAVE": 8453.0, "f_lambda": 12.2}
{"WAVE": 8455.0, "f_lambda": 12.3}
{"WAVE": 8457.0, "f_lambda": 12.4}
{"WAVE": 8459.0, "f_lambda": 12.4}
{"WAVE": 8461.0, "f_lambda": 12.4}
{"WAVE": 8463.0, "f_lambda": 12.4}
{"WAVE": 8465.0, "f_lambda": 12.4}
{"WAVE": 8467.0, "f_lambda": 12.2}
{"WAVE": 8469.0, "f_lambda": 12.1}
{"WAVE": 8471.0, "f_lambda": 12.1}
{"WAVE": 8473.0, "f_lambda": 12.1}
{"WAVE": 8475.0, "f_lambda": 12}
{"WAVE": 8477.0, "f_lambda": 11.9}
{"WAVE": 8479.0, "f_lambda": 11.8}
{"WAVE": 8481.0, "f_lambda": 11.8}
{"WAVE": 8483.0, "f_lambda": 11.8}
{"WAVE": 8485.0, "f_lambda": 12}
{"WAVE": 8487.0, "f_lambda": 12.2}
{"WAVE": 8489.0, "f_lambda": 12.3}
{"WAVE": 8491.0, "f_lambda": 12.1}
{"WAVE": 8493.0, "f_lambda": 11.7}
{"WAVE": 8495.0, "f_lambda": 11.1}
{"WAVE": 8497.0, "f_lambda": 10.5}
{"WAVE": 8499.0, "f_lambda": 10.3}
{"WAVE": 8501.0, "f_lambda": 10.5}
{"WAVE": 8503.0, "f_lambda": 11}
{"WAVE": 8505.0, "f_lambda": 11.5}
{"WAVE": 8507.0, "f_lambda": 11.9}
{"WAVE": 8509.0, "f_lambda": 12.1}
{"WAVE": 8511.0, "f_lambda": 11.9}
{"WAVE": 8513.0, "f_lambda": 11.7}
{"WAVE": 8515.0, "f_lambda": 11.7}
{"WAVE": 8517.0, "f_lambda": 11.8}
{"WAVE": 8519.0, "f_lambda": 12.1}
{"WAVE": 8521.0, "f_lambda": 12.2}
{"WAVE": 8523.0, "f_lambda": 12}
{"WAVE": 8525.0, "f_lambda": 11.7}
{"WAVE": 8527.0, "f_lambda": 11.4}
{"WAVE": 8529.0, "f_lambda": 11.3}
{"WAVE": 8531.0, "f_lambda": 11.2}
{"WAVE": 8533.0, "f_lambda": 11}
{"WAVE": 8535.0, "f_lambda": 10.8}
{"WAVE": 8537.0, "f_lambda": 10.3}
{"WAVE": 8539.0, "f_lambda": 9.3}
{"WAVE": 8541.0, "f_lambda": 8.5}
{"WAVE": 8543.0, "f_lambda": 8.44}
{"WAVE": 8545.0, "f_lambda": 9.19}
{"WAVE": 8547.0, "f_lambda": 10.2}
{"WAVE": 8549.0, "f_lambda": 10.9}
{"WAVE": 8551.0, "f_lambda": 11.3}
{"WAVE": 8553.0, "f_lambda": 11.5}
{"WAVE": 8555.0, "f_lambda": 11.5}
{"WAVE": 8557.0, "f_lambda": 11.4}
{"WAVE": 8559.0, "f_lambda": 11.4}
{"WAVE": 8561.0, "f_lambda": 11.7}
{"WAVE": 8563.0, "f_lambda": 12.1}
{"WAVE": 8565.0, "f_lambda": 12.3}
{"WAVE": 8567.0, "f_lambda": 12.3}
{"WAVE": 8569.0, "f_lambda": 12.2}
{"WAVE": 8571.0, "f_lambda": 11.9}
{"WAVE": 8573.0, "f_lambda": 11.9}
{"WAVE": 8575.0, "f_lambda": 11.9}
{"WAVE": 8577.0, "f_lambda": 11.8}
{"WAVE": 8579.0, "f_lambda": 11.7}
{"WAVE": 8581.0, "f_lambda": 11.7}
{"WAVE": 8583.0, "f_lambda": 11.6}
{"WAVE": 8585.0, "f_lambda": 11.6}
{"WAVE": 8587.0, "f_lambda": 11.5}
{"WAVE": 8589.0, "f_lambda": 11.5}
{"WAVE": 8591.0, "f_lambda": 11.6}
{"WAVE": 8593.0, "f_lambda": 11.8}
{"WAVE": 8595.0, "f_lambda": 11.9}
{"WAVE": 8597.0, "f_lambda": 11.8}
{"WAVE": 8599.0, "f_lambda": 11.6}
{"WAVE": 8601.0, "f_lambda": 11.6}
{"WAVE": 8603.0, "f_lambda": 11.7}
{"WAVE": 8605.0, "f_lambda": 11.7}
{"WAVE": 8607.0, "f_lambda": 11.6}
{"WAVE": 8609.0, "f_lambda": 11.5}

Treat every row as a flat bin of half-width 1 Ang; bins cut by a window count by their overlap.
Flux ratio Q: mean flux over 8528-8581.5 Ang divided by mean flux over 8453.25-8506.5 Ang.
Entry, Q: 0.94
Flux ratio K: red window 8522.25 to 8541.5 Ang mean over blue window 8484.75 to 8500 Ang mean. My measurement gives 0.94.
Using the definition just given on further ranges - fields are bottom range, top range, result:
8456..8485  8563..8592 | 0.98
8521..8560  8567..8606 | 1.09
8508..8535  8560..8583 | 1.02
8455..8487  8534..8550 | 0.80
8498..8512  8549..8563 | 1.01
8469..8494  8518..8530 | 0.98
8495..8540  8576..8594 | 1.03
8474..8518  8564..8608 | 1.01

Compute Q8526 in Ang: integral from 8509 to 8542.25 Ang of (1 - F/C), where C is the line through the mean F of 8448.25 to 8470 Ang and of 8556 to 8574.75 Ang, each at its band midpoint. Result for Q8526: 2.4 Ang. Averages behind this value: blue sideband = 12.3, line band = 11.2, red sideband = 11.9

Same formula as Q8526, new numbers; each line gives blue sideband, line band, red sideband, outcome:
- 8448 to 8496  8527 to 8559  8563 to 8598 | 3.76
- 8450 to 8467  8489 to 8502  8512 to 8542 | 0.61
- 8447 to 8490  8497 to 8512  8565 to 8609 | 0.95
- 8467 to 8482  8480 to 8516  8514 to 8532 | 0.89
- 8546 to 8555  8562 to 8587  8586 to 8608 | -1.20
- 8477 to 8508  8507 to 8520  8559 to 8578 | -0.27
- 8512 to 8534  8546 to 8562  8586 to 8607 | 0.57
